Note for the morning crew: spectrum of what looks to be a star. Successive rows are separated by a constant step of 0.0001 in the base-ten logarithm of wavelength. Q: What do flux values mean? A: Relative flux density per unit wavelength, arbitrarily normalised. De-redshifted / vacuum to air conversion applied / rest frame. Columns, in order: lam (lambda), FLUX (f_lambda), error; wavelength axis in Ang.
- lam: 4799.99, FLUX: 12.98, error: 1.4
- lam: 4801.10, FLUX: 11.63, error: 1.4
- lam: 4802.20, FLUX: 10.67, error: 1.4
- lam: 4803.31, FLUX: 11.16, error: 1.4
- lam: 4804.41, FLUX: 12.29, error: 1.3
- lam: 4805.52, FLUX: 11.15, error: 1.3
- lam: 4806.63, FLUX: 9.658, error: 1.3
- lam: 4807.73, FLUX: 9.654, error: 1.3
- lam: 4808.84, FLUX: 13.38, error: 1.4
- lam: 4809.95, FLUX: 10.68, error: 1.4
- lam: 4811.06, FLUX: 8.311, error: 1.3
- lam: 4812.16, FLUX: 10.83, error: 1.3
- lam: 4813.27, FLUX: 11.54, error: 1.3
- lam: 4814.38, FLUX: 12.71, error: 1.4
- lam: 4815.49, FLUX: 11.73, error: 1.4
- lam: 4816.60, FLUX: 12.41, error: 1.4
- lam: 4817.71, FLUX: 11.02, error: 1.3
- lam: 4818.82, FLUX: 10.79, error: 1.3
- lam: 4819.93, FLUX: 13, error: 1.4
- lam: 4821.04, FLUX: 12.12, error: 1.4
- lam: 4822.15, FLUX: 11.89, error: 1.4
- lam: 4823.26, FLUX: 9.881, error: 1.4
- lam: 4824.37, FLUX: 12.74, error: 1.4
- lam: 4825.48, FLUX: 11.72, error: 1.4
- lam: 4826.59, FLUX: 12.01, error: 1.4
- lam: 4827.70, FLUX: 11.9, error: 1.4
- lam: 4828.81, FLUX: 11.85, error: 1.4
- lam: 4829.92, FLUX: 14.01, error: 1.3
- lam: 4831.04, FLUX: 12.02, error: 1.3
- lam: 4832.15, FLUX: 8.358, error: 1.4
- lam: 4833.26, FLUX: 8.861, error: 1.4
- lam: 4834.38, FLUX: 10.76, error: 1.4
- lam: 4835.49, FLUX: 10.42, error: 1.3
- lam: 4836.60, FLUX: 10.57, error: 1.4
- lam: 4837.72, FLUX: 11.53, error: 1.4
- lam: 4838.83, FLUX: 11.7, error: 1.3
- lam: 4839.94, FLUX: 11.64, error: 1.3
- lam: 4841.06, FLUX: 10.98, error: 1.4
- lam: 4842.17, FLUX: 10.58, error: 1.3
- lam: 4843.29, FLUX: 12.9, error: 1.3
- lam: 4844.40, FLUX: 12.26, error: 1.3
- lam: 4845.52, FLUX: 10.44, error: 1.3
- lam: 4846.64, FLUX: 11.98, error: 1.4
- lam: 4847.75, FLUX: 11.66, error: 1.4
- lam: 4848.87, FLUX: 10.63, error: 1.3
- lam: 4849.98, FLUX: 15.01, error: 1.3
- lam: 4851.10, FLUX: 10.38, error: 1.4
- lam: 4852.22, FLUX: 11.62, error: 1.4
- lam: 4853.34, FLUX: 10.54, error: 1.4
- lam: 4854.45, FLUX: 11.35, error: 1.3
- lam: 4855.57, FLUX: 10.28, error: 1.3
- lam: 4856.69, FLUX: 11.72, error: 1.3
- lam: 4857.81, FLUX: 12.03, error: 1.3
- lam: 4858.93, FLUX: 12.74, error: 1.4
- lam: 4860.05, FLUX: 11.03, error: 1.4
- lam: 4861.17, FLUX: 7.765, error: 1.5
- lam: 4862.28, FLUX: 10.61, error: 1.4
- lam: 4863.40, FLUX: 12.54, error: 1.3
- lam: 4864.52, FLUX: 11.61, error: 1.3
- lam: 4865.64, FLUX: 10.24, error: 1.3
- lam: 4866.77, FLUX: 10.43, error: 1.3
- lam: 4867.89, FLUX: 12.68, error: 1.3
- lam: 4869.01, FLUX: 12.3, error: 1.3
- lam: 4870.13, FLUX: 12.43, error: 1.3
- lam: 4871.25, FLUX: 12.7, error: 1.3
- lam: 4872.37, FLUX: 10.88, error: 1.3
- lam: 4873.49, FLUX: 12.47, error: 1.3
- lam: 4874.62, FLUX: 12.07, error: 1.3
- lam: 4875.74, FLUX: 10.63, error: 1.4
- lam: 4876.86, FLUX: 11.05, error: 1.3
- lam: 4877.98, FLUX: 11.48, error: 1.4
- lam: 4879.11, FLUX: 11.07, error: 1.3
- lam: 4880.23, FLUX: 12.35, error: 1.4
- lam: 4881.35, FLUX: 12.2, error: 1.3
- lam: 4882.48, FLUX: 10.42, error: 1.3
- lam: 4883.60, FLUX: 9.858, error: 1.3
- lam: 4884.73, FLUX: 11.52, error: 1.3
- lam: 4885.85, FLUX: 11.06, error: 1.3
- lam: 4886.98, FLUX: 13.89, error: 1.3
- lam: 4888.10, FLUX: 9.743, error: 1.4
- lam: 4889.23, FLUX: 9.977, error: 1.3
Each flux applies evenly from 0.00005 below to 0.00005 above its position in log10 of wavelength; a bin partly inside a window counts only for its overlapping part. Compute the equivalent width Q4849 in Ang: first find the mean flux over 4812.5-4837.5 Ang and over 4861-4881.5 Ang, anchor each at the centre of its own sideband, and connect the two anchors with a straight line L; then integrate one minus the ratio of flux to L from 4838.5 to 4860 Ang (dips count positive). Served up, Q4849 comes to -0.2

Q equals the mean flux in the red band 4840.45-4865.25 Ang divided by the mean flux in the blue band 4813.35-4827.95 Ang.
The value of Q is 0.96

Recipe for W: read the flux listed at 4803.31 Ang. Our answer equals 11.16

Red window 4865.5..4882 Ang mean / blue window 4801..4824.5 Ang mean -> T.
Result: 1.0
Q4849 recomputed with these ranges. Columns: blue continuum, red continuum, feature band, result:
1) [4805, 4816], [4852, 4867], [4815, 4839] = -0.9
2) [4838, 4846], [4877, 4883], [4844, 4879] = 0.1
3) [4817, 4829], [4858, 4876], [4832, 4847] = 0.8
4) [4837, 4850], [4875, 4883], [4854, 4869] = 0.4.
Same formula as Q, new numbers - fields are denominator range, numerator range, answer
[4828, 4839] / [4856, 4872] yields 1.04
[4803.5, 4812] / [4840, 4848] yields 1.07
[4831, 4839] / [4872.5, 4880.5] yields 1.11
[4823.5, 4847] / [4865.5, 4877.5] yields 1.03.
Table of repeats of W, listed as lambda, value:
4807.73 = 9.654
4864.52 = 11.61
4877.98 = 11.48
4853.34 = 10.54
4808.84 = 13.38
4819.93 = 13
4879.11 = 11.07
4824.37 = 12.74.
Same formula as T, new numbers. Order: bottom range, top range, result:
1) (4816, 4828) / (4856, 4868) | 0.95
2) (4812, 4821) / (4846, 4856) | 0.97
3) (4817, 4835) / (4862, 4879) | 1.01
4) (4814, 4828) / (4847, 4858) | 0.97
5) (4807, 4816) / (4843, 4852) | 1.07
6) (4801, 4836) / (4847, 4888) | 1.02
